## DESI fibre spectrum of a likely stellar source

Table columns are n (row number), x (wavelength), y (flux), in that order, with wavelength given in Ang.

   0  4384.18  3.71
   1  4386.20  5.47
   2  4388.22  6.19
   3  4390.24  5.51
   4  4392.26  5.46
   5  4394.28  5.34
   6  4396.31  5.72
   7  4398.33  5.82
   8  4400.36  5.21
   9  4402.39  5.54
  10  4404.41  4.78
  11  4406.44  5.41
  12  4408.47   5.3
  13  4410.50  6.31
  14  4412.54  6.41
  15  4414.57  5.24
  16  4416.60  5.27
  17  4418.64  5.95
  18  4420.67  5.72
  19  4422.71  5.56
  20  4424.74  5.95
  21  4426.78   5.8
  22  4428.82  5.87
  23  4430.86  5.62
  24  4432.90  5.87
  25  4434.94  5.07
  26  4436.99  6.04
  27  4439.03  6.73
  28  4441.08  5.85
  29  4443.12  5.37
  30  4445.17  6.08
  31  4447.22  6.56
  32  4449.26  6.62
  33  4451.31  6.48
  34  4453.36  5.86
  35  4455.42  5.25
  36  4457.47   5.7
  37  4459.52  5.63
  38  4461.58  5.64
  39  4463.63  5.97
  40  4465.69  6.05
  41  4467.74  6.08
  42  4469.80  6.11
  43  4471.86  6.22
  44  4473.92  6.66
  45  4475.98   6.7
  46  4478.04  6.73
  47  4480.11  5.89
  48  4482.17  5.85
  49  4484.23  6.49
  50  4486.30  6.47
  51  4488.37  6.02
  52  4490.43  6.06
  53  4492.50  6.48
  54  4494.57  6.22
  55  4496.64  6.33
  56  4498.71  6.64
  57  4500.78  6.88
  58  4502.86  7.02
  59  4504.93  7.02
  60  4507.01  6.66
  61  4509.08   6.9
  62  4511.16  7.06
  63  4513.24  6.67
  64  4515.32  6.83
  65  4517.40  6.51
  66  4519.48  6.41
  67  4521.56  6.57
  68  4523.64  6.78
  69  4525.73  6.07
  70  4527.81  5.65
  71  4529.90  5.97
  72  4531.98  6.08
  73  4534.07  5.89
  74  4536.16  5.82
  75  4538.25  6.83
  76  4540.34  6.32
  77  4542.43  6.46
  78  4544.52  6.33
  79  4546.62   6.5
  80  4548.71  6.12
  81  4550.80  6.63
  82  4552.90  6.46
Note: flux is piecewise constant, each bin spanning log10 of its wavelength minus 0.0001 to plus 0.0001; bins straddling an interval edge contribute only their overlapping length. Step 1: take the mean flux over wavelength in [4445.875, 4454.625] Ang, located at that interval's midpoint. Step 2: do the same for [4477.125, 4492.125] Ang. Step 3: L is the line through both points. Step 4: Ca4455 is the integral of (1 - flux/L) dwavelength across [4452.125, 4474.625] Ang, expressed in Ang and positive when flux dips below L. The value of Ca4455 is 1.3 Ang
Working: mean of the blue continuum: 6.34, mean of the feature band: 5.92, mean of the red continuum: 6.22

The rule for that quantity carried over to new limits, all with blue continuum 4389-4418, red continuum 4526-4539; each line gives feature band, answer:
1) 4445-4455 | -0.99 Ang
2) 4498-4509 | -1.75 Ang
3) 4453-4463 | 0.22 Ang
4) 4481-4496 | -0.95 Ang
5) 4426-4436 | -0.01 Ang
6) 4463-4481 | -1.50 Ang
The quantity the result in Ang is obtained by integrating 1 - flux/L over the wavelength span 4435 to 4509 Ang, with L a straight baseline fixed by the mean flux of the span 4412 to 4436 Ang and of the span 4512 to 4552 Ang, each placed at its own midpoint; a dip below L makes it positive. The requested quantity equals -3.2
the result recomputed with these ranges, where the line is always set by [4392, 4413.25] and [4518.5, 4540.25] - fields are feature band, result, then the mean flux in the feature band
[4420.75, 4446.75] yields -0.5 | 5.83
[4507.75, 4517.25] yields -1.1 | 6.83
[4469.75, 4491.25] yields -1.2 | 6.3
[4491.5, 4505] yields -1.3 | 6.63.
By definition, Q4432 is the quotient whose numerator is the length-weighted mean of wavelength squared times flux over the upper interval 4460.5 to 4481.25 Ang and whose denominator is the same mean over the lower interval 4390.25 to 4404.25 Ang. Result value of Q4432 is 1.2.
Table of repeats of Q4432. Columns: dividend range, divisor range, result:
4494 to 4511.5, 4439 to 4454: 1.12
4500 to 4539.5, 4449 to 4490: 1.09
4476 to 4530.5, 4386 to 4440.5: 1.19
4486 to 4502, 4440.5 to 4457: 1.09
